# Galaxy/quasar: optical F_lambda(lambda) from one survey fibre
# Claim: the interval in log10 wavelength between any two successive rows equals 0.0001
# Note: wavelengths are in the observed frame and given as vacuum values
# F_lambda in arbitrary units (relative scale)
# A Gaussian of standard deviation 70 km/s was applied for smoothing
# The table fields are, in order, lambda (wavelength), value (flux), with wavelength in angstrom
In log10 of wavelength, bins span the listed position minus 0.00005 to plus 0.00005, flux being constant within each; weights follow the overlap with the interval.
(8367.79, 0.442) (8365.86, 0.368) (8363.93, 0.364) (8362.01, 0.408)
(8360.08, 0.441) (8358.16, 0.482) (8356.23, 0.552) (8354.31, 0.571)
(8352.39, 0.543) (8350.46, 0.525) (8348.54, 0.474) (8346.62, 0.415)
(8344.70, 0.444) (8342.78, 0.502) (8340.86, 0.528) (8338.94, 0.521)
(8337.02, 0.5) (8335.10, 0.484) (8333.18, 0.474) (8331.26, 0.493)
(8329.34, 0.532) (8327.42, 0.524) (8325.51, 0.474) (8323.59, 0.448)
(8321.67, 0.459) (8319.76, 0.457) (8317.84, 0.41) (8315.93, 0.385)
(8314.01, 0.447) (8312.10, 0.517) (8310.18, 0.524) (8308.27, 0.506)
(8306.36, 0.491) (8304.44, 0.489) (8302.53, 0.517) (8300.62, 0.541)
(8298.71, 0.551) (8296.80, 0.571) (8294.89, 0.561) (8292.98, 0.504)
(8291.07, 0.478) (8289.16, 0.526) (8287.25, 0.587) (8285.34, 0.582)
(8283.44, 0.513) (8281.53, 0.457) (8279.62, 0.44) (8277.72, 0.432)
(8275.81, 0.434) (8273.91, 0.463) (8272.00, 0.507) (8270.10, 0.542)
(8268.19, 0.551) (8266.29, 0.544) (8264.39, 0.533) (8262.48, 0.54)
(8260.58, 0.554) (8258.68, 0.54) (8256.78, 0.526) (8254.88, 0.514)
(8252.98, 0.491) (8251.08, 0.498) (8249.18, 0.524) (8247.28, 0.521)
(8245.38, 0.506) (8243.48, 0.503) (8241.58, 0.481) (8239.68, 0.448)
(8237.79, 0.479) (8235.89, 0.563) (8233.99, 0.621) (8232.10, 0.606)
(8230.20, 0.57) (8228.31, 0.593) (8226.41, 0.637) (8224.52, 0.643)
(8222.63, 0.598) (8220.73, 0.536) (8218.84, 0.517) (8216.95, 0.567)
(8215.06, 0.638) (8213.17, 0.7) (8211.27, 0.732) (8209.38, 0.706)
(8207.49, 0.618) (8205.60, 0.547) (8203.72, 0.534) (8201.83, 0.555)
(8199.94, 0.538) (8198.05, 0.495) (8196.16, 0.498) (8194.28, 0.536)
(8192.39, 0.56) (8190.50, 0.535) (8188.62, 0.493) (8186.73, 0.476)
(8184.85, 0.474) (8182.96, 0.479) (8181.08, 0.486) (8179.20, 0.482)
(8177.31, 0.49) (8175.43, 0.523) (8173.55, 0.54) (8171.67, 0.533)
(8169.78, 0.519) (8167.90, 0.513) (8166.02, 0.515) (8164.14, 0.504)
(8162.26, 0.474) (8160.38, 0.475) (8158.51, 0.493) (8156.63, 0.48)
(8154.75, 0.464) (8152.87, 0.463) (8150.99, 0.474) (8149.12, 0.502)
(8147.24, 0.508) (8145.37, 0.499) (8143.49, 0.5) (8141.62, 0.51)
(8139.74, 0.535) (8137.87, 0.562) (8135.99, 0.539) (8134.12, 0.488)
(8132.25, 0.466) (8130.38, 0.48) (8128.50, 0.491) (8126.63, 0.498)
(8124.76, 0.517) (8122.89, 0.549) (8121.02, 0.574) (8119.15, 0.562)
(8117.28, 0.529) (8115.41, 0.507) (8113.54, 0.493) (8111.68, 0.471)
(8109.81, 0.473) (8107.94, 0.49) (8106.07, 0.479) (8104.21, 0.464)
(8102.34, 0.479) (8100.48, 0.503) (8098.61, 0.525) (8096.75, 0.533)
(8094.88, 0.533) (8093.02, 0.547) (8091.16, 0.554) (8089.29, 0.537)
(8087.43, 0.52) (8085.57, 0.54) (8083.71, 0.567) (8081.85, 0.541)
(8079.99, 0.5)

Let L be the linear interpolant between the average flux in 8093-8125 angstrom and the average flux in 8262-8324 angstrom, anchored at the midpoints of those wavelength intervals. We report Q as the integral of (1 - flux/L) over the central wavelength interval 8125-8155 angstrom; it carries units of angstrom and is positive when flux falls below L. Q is 0.6 angstrom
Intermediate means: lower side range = 0.512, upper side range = 0.5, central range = 0.5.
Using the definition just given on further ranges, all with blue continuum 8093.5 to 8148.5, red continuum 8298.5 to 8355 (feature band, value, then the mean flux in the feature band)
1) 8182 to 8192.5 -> 0.1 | 0.498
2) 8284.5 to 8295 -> -0.9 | 0.537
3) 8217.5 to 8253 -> -3.3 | 0.546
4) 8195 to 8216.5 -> -4.0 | 0.595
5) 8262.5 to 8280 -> -0.1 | 0.498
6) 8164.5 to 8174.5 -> -0.4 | 0.523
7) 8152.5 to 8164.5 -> 0.6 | 0.479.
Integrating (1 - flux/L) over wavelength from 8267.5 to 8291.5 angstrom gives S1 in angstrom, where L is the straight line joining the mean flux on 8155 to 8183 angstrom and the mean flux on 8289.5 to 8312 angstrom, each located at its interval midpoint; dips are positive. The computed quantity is 0.8 angstrom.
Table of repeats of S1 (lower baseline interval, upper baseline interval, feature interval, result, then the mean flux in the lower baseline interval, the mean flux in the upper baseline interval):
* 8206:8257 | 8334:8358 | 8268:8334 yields 4.1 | 0.568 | 0.504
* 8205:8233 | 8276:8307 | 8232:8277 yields 3.7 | 0.615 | 0.513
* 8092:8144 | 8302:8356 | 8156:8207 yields -0.6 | 0.511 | 0.488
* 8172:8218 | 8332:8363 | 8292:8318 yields 0.2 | 0.55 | 0.491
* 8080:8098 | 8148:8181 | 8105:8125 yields 0.4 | 0.539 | 0.496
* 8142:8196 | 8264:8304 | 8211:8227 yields -3.4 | 0.5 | 0.515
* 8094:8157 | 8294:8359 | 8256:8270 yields -1.2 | 0.504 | 0.497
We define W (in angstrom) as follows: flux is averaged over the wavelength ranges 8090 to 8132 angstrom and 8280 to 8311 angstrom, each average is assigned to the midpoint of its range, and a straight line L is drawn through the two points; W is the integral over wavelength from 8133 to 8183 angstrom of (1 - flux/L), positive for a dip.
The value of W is 1.1 angstrom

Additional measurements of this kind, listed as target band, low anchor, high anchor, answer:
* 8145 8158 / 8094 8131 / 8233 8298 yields 0.7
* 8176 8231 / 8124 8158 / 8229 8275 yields -4.8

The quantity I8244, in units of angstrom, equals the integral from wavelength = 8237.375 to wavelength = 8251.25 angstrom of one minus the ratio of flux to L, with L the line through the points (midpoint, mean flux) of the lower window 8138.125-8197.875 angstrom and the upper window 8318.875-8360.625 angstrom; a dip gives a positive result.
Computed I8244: 0.07 angstrom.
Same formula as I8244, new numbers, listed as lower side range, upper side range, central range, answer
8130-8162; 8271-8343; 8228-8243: -1.4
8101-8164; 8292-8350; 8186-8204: -0.9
